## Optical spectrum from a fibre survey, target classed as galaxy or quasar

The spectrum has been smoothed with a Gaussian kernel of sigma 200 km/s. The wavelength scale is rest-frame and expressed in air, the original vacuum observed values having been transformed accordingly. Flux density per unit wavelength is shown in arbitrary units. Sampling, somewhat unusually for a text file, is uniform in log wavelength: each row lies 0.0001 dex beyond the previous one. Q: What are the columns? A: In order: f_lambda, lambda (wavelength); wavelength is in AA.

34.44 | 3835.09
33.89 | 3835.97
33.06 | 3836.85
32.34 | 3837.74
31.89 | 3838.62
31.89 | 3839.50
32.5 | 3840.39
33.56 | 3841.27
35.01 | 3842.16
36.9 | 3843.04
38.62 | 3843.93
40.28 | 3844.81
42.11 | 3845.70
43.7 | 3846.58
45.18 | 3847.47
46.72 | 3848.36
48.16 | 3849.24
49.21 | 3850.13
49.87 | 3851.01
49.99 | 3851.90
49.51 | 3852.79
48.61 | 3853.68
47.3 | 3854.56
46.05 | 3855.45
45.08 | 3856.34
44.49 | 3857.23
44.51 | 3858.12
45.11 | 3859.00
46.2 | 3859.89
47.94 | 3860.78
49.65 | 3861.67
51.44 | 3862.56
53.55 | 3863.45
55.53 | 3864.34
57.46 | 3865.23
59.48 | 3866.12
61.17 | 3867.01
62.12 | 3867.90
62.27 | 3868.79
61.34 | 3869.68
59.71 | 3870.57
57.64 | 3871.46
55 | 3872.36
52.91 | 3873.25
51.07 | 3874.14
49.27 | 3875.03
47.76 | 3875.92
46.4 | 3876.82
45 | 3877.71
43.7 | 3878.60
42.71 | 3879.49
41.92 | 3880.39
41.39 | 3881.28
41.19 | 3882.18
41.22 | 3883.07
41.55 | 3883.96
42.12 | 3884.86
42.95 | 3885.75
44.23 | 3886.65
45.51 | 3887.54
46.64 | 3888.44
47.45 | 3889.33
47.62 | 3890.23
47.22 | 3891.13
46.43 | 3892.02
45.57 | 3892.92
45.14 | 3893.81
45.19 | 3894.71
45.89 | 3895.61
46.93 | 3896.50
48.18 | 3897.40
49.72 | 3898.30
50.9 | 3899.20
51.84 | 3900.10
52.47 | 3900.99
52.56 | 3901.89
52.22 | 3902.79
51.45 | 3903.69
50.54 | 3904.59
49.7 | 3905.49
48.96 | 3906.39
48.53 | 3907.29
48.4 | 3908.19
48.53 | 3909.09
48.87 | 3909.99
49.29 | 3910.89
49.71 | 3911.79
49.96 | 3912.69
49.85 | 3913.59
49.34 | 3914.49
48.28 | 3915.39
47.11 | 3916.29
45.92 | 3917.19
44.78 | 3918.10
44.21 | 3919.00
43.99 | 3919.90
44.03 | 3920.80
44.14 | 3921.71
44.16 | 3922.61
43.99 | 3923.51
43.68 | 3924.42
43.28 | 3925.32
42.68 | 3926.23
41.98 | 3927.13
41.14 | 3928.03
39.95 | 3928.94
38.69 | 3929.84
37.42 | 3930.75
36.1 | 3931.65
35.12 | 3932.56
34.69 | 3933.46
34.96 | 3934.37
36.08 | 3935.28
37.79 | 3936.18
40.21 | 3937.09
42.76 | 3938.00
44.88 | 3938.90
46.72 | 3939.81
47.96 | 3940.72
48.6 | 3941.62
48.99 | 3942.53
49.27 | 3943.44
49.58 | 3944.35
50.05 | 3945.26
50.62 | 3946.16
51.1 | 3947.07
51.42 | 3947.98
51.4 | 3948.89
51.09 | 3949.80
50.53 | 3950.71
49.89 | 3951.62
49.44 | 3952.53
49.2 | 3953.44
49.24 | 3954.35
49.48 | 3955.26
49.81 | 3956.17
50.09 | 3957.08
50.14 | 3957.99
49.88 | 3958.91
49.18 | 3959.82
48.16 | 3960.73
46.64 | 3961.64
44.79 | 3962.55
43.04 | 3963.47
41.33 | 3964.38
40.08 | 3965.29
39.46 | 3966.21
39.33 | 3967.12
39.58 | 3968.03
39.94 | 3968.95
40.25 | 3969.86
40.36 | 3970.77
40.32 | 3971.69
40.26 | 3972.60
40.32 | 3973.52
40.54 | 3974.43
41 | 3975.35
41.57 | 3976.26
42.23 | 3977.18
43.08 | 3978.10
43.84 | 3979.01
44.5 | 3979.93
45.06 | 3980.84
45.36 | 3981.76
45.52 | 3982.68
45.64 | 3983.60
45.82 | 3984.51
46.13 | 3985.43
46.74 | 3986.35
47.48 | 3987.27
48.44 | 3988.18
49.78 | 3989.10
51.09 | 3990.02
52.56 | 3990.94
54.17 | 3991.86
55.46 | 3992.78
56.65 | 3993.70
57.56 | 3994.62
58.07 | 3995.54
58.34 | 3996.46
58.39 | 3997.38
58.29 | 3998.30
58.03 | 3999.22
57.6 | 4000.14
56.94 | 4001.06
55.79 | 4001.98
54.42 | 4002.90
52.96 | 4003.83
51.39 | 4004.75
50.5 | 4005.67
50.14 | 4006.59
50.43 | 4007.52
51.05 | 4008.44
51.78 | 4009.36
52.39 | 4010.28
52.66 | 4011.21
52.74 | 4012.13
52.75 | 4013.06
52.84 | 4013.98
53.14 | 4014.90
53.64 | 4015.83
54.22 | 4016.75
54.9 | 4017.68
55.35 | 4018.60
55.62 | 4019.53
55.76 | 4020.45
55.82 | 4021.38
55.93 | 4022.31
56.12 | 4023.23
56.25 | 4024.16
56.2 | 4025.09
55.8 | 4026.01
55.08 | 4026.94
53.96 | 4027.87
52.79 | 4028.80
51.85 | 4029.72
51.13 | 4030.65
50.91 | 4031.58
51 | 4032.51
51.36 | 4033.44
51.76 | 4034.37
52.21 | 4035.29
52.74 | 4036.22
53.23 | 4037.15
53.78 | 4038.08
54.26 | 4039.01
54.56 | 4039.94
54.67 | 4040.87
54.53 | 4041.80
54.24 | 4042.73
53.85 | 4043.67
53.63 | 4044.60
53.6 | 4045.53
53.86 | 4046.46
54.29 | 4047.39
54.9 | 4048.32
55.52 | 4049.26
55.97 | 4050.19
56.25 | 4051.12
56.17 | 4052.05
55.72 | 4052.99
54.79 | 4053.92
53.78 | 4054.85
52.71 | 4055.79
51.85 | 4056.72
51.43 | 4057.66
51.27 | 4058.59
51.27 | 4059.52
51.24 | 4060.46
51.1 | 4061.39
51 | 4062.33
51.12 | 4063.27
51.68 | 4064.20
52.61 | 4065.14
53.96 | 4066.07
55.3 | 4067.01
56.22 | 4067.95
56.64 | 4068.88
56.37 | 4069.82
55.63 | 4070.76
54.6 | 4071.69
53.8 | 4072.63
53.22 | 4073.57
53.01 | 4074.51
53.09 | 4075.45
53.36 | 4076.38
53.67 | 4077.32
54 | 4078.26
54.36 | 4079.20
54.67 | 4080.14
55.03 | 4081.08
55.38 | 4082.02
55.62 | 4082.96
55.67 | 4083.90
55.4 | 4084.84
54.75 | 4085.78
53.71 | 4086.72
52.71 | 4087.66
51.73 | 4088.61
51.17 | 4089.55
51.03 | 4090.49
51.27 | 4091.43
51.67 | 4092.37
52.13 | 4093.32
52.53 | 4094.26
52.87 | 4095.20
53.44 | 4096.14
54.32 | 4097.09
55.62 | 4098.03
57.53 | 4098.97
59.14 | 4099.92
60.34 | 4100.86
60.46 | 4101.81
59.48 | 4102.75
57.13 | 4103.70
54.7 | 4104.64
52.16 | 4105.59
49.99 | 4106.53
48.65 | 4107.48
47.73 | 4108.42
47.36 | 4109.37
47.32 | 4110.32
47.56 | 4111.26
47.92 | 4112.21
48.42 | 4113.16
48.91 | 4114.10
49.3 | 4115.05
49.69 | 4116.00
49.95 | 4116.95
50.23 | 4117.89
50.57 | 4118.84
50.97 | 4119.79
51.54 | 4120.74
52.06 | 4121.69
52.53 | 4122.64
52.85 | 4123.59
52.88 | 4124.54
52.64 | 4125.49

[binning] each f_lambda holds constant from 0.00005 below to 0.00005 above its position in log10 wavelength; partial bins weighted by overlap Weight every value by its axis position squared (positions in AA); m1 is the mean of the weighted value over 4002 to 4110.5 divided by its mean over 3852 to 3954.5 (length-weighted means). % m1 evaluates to 1.2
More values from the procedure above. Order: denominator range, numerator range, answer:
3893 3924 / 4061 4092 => 1.22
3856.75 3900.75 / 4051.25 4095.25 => 1.20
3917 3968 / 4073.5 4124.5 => 1.27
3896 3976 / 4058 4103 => 1.27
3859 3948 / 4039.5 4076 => 1.23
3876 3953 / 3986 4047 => 1.23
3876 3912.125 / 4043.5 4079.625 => 1.25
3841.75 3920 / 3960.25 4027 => 1.09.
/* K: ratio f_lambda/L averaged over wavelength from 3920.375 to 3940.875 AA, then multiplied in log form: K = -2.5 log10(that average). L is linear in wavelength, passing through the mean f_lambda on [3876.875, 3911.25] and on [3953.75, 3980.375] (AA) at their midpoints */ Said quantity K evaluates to 0.112 mag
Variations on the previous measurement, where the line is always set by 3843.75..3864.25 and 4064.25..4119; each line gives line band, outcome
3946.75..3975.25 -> 0.094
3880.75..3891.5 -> 0.088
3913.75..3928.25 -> 0.092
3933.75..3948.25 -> 0.086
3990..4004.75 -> -0.108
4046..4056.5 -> -0.055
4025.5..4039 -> -0.024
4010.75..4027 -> -0.070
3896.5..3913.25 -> -0.038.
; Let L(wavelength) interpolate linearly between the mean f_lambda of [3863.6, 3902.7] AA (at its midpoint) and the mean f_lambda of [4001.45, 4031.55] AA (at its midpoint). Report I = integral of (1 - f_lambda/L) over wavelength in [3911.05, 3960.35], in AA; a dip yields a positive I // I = 5.2 AA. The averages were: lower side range 49.4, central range 45.7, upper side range 53.6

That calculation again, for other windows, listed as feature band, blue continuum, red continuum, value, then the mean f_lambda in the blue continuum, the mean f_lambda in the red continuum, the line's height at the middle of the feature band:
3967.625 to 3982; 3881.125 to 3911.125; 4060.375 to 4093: 2.4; 47.3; 53.6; 50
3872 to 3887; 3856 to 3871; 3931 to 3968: 1.9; 53.4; 45.6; 52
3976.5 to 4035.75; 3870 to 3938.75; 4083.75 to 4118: -3.6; 45.7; 52.5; 49.3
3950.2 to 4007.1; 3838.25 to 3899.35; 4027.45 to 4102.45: 3.0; 47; 53.8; 50.8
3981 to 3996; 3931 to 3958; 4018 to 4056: -0.1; 46.1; 54.2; 50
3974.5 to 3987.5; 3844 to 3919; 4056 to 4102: 1.7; 48.6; 53.8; 51.2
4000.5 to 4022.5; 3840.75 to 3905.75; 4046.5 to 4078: -0.5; 48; 53.8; 52.2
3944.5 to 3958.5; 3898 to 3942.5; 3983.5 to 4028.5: -0.6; 45.3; 53.6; 48.3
